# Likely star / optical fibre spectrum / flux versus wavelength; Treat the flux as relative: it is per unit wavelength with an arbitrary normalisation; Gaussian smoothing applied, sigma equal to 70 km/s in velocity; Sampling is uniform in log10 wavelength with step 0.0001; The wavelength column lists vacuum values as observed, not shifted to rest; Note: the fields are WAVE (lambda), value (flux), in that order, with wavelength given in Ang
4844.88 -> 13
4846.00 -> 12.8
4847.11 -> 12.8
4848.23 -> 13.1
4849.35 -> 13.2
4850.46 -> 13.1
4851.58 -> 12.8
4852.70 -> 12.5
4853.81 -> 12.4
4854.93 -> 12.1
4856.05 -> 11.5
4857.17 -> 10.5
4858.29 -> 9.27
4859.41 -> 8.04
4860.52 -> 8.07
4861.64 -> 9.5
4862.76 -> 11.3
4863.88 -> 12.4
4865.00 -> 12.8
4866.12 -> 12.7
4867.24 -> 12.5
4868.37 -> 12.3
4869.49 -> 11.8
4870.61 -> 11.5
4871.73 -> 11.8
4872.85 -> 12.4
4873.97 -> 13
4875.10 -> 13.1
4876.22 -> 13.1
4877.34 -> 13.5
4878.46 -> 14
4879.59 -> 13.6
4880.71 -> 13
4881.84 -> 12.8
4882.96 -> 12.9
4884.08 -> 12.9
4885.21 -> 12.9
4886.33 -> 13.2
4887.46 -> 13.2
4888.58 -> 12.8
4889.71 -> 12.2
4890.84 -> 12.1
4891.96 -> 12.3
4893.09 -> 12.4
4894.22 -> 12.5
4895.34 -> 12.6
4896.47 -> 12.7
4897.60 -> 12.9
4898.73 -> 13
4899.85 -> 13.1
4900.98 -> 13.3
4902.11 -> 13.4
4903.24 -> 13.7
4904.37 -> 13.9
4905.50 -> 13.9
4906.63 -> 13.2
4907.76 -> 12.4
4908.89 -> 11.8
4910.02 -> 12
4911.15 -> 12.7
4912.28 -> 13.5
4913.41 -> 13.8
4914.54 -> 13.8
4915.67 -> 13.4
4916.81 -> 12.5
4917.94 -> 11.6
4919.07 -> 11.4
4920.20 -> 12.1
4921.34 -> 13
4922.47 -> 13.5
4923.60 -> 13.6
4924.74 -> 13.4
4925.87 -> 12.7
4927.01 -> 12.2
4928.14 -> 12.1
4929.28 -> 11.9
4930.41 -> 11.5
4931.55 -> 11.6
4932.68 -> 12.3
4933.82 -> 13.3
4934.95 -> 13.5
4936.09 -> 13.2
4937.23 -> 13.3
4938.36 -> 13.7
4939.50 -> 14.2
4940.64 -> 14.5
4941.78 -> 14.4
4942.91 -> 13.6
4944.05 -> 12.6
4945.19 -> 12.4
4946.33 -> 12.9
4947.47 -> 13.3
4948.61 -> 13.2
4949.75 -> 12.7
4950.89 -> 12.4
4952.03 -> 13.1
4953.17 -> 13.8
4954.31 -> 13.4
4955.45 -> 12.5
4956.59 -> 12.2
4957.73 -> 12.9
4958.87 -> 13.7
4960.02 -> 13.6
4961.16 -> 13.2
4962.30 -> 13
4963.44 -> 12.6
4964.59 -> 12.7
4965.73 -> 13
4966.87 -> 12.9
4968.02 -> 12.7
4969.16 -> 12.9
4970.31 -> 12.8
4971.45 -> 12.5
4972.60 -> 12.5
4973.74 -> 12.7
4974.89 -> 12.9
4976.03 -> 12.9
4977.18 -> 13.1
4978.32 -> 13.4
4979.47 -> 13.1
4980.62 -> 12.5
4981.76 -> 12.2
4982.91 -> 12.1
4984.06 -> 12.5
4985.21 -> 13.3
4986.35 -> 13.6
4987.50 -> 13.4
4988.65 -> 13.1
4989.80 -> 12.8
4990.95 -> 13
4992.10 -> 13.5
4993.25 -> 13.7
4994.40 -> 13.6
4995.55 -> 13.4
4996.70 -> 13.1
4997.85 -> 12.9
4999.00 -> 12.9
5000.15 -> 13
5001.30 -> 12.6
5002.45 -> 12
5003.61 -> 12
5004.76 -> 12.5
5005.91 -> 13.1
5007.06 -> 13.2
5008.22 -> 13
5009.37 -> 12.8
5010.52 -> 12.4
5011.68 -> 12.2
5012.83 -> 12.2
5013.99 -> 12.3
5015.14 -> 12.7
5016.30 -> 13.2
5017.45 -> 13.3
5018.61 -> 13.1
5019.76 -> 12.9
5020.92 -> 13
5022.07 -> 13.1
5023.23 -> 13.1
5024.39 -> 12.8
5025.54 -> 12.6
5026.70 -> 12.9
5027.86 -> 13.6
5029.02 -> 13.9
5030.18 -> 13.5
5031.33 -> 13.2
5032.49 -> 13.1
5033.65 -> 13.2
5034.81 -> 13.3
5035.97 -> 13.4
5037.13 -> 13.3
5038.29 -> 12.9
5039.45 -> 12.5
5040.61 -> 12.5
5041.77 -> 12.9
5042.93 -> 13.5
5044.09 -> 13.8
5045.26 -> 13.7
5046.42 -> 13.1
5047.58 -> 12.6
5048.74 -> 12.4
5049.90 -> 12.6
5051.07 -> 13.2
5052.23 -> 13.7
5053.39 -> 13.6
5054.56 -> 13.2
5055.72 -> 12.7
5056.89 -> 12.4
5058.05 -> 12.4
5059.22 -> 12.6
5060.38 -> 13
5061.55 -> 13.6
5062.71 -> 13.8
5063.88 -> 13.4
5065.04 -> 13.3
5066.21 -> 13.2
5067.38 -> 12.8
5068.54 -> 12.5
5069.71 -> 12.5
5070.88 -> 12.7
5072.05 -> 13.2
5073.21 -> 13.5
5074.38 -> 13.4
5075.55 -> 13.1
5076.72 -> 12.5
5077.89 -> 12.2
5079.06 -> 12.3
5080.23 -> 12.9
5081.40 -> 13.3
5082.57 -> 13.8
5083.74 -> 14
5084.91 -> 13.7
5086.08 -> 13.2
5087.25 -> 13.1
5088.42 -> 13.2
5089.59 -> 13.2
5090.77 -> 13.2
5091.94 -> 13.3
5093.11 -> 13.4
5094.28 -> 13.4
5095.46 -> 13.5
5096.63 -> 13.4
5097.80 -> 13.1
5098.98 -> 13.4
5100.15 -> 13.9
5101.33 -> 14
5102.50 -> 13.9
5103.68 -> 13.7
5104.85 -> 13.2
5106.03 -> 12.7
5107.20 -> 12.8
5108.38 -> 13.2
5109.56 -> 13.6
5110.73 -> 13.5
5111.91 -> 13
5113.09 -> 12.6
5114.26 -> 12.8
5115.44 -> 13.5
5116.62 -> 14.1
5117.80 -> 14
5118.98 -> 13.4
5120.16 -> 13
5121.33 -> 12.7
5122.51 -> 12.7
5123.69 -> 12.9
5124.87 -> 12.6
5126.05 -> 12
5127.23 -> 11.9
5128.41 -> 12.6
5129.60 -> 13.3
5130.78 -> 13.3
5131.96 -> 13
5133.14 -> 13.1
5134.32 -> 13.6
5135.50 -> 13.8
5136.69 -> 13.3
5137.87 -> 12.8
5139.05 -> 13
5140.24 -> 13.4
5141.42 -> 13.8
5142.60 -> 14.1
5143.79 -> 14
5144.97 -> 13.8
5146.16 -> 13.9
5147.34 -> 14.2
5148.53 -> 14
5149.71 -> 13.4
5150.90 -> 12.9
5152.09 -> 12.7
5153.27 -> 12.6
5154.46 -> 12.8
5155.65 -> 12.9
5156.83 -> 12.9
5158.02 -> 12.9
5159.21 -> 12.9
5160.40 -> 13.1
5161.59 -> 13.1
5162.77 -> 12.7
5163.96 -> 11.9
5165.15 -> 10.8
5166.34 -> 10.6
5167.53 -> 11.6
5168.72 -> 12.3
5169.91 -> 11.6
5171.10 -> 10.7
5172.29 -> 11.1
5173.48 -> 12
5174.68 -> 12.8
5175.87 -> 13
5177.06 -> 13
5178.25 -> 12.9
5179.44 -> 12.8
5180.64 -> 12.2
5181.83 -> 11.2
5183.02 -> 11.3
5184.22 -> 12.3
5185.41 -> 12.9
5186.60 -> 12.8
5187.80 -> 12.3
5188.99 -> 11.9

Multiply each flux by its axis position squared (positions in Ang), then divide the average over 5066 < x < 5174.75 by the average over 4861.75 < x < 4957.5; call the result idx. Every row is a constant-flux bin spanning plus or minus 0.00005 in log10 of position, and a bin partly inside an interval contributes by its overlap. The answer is 1.10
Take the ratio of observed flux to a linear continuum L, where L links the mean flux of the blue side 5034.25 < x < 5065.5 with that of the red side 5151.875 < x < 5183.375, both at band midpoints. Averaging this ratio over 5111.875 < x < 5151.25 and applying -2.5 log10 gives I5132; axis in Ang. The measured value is -0.06 mag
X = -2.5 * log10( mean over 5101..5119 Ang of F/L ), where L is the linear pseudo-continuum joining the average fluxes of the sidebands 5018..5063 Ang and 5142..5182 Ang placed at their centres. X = -0.04 mag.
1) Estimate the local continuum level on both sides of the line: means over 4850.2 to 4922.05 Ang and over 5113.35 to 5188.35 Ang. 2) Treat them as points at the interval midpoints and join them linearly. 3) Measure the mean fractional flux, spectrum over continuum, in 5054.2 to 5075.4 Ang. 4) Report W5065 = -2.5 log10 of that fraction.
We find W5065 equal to -0.03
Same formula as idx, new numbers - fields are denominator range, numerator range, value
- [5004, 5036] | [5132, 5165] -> 1.07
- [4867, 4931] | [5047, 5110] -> 1.11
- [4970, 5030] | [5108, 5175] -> 1.06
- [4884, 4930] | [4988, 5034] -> 1.05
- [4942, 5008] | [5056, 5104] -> 1.06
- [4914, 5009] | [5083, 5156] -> 1.09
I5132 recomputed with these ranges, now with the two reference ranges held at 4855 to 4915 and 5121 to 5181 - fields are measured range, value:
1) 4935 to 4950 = -0.07 mag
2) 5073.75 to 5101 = -0.05 mag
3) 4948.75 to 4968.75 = -0.04 mag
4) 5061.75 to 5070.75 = -0.03 mag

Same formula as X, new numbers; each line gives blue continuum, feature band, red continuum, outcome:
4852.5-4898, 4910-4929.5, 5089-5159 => -0.03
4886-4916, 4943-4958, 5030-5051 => 0.01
